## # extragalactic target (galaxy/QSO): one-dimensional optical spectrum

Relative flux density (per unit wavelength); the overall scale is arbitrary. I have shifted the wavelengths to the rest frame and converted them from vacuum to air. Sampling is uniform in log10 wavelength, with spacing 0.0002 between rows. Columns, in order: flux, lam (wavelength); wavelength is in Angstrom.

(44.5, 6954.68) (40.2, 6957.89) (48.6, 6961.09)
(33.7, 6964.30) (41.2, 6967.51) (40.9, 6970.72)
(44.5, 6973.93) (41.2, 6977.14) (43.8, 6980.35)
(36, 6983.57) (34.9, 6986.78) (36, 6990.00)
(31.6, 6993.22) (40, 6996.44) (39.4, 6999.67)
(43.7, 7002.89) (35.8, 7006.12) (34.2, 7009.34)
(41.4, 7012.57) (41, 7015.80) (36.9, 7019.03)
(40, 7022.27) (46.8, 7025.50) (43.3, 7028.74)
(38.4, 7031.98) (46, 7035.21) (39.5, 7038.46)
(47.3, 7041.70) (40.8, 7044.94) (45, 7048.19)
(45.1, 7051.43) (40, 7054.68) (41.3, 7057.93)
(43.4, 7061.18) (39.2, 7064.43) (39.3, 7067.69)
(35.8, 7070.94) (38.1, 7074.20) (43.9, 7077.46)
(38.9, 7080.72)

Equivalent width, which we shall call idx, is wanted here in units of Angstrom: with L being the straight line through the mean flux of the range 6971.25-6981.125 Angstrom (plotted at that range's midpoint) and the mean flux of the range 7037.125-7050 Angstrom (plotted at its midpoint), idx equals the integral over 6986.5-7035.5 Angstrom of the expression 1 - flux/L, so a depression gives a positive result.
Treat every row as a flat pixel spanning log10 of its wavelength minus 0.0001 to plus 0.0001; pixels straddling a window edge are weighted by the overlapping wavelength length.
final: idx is 4.3 Angstrom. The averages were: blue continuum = 42.9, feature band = 39.3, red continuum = 43.3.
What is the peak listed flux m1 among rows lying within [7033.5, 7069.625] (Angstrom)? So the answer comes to 47.3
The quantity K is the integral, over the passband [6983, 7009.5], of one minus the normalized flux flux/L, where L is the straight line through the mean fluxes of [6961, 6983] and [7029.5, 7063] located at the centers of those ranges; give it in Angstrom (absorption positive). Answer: 3.0 Angstrom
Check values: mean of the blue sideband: 41.2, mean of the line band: 37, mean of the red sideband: 42.7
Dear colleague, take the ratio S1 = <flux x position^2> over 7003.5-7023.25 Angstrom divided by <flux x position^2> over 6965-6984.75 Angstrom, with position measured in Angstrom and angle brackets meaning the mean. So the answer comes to 0.95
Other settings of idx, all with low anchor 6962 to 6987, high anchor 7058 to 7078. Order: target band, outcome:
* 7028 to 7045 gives -1.2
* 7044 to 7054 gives -0.9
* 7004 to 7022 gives 0.8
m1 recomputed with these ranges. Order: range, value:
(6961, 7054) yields 48.6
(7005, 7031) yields 46.8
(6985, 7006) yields 43.7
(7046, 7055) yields 45.1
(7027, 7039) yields 46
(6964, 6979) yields 44.5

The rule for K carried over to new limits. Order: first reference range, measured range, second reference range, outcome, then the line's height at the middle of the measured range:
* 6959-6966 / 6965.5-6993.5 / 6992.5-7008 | 0.52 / 39.9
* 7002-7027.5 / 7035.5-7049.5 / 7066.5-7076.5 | -1.56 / 39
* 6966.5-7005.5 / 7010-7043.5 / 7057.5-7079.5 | -1.81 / 39.7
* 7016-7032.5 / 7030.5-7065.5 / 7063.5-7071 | -2.40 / 39.7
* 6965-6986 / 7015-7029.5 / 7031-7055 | 0.27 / 42.3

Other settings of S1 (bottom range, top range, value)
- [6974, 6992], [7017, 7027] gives 1.07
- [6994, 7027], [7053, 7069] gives 1.04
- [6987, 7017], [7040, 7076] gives 1.11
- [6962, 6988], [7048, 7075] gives 1.05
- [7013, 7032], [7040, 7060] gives 1.06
